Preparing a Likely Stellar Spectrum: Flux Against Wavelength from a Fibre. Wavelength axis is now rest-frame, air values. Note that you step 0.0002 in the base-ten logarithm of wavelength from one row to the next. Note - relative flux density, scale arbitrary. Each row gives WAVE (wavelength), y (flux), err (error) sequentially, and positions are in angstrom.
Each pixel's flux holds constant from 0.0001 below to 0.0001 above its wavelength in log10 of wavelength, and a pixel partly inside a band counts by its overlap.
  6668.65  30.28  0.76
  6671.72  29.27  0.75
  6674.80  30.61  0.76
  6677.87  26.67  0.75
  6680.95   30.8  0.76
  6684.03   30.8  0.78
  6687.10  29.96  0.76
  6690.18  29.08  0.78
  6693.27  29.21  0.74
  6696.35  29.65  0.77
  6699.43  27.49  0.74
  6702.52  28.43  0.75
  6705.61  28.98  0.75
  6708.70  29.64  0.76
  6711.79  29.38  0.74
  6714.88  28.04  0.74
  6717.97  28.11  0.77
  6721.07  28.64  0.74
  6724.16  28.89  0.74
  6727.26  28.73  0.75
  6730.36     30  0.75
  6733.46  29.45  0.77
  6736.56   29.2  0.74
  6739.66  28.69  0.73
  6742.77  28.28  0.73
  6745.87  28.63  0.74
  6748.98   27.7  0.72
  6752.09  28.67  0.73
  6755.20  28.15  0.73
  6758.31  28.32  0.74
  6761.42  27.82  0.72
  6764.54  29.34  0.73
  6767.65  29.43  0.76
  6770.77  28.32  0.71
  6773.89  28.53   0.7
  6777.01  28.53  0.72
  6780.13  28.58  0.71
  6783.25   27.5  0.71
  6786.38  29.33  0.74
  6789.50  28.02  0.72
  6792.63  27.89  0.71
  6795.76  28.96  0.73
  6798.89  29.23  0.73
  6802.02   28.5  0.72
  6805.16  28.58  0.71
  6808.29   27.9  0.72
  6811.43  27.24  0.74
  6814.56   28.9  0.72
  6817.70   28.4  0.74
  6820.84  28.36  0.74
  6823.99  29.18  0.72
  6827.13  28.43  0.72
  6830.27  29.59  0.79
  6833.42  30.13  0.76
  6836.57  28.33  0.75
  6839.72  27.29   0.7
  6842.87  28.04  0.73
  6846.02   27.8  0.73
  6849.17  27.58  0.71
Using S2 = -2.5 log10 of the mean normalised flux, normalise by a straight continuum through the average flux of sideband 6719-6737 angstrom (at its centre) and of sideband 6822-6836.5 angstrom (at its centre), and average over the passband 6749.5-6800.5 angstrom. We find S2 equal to 0.02 mag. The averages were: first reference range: 29.1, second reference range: 29.2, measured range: 28.5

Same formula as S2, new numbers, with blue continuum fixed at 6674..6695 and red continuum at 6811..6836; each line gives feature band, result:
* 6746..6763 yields 0.04 mag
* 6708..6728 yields 0.02 mag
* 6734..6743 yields 0.02 mag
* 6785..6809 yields 0.02 mag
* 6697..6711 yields 0.03 mag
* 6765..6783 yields 0.02 mag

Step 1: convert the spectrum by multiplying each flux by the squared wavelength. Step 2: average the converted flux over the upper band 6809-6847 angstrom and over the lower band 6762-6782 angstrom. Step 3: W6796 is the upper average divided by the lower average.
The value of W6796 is 1.01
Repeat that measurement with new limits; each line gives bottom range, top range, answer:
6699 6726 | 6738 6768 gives 1.01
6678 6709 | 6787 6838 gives 1.01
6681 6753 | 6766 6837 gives 1.01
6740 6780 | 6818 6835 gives 1.04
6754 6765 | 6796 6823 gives 1.02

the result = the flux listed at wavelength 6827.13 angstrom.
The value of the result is 28.43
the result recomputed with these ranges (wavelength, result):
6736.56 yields 29.2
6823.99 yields 29.18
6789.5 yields 28.02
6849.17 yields 27.58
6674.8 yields 30.61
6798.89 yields 29.23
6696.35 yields 29.65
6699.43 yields 27.49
